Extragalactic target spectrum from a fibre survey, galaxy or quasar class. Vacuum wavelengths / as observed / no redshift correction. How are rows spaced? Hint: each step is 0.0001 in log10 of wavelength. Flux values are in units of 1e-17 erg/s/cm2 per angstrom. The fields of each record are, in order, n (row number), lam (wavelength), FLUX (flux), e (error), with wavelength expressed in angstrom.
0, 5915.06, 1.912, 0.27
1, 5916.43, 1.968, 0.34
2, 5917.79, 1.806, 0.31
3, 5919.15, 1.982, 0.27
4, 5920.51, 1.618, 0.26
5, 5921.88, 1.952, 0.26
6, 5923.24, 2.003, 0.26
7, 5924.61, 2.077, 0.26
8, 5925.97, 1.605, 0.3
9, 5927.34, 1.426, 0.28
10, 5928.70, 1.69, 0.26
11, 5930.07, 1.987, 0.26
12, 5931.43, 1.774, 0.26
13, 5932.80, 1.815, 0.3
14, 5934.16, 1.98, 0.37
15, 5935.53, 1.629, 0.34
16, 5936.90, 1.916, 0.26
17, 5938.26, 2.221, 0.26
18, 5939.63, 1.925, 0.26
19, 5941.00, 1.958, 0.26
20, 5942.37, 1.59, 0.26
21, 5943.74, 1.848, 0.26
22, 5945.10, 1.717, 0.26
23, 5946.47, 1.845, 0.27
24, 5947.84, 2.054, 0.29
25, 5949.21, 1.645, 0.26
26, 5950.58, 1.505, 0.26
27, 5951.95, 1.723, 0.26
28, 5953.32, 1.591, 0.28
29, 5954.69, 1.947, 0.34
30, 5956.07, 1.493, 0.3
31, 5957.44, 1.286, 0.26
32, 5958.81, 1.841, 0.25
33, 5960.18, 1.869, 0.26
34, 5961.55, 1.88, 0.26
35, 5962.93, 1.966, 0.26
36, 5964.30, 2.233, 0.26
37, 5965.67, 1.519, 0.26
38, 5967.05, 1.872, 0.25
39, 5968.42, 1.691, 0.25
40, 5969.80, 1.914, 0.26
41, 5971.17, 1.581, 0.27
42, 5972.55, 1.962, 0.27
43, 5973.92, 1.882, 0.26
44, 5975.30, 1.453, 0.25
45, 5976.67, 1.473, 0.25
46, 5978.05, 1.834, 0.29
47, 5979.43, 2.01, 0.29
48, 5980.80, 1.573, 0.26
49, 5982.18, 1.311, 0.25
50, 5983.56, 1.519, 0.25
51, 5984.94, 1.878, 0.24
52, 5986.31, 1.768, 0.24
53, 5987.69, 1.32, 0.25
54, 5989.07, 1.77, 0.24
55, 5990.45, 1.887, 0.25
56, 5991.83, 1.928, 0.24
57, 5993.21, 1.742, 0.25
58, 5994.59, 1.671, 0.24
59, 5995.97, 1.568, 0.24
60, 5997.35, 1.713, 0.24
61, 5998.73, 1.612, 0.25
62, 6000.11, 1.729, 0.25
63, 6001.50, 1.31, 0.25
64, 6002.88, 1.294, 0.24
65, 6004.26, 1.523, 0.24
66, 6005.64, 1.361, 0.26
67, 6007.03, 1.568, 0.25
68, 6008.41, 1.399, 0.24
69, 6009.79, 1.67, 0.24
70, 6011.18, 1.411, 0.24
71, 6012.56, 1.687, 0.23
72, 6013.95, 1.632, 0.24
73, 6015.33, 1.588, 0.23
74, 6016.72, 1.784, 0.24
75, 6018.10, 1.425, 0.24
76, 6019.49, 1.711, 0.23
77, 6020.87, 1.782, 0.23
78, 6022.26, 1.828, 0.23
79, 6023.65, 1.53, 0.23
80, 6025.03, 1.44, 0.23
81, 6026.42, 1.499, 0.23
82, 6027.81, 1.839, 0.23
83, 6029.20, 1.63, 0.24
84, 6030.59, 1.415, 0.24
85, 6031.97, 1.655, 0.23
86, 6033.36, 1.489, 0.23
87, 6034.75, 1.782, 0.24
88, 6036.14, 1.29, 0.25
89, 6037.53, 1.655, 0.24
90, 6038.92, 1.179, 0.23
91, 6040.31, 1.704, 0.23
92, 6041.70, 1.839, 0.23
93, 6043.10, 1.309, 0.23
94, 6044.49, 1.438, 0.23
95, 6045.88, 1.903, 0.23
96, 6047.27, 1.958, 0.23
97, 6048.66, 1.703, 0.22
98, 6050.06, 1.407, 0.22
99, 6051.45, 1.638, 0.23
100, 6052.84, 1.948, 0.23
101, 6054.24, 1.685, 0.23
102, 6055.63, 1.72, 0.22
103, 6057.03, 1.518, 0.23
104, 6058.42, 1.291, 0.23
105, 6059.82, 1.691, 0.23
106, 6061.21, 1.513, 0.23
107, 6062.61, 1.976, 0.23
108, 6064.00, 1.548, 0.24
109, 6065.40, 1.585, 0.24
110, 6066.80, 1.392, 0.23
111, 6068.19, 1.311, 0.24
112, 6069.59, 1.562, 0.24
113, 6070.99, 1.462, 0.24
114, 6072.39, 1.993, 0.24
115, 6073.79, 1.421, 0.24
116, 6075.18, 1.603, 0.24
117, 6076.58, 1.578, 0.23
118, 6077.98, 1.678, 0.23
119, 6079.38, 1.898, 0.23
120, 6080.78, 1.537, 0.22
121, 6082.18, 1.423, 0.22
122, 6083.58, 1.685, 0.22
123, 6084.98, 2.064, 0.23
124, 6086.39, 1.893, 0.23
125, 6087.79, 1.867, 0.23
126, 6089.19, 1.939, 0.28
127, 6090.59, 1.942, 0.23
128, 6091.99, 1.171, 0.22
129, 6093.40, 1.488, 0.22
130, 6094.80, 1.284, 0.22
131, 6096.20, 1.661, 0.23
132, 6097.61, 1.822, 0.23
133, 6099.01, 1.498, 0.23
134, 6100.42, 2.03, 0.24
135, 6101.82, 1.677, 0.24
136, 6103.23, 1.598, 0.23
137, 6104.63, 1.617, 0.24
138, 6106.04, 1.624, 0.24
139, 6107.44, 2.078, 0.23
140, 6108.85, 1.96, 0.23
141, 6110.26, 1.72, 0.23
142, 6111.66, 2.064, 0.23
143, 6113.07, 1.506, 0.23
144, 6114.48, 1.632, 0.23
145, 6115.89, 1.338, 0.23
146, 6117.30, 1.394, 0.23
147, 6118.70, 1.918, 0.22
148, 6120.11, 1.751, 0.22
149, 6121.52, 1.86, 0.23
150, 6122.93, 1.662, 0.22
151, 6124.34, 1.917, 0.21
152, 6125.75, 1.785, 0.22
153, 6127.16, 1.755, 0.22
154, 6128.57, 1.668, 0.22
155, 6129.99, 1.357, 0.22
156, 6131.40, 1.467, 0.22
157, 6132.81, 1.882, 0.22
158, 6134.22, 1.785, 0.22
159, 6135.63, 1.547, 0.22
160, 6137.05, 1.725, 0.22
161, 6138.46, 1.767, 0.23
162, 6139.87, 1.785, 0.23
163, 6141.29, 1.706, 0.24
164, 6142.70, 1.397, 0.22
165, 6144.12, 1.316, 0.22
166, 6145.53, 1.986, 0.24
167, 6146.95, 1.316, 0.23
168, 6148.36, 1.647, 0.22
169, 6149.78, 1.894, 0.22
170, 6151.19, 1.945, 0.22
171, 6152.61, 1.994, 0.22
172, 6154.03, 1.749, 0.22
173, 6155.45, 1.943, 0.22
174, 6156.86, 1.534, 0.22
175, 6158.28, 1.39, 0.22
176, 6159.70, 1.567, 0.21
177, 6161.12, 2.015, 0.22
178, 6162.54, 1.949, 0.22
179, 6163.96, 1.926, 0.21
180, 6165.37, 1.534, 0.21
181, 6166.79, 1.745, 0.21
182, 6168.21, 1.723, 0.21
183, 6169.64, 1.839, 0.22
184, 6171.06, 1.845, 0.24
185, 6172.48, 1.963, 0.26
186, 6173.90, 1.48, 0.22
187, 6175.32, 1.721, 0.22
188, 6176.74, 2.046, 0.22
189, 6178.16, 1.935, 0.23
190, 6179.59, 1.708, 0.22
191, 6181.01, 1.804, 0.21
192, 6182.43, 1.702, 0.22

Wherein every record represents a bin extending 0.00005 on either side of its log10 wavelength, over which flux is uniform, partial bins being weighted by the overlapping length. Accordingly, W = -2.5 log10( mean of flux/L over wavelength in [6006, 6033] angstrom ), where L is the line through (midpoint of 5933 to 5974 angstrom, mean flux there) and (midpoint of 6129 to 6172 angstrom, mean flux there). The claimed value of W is 0.11 mag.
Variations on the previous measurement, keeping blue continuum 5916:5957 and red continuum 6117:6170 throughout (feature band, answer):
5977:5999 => 0.06 mag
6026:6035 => 0.10 mag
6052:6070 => 0.10 mag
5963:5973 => -0.02 mag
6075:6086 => 0.03 mag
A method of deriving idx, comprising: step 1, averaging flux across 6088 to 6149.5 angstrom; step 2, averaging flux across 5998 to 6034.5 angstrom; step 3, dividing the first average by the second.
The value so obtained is 1.1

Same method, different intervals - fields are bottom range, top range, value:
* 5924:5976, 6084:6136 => 0.96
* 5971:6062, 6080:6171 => 1.06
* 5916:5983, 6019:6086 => 0.91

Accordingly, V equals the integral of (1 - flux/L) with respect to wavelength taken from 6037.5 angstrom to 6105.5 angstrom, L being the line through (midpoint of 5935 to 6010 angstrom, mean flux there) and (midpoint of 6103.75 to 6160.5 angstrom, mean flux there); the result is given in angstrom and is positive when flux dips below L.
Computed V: 2.6 angstrom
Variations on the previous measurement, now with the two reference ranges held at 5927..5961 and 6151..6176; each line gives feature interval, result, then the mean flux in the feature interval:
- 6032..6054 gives 1.89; 1.62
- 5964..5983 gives 0.53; 1.72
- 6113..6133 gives 1.24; 1.66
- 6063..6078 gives 1.77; 1.56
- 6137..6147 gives 0.73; 1.64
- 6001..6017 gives 2.33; 1.51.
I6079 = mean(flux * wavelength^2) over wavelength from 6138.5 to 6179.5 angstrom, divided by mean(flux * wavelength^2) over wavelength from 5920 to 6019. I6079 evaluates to 1.1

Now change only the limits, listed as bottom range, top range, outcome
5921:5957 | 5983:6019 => 0.91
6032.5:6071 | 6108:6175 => 1.11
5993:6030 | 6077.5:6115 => 1.11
